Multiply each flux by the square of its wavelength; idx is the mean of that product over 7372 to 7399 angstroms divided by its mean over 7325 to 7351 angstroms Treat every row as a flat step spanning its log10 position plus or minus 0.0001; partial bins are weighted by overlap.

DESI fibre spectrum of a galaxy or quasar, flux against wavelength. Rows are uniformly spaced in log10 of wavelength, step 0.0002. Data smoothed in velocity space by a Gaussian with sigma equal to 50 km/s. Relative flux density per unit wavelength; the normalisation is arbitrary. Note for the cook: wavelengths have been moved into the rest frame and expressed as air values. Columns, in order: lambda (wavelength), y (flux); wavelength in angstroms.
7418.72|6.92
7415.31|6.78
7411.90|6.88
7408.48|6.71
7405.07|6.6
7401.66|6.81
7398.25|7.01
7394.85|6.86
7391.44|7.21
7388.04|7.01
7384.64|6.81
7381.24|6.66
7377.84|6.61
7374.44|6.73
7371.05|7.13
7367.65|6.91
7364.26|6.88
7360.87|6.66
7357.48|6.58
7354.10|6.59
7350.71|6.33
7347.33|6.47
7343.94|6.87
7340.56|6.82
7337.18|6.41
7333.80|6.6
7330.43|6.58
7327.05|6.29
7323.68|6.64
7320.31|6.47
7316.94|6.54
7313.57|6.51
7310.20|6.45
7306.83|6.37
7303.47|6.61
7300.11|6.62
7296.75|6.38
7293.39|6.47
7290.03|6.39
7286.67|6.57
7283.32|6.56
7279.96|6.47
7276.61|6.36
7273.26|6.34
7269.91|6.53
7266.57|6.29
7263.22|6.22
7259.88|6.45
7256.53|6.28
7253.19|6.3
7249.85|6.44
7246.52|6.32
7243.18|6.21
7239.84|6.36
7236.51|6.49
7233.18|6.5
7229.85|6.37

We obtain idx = 1.06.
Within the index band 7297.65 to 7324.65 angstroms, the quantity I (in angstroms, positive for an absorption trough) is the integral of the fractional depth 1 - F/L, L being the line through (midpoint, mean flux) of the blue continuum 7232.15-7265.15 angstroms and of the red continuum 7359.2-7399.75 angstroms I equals 0.3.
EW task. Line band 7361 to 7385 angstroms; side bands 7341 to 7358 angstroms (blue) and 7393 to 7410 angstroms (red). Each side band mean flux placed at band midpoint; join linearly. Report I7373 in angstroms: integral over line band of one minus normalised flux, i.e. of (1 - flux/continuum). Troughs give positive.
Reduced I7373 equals -0.45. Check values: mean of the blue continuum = 6.59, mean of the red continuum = 6.8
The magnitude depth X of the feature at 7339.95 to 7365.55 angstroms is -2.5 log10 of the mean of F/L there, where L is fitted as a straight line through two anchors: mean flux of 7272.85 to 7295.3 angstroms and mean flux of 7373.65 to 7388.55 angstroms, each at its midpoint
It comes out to 0.00 mag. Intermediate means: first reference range 6.46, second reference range 6.75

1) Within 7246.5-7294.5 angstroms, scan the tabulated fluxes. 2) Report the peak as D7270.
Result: 6.57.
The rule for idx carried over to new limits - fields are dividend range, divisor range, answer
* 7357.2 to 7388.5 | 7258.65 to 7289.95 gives 1.09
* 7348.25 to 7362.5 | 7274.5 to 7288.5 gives 1.03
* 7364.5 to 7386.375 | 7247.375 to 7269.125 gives 1.11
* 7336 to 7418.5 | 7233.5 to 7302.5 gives 1.09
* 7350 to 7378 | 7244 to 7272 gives 1.09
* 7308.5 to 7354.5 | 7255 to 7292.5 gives 1.04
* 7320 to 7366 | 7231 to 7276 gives 1.06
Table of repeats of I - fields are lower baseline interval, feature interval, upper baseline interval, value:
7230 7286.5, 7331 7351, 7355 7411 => 0.2 angstroms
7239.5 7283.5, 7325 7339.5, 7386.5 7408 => 0.3 angstroms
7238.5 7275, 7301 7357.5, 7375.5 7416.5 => 0.5 angstroms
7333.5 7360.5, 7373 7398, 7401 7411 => -0.7 angstroms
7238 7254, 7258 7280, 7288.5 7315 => 0.1 angstroms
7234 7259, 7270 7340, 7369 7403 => 0.9 angstroms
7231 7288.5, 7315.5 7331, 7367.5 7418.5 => 0.3 angstroms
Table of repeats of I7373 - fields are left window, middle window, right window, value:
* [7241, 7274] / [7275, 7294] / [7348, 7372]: -0.11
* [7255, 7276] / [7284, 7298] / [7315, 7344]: -0.06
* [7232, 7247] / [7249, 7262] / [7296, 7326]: 0.10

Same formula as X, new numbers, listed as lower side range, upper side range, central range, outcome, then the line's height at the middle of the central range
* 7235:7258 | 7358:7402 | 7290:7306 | 0.01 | 6.54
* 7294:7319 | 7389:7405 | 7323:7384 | 0.01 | 6.72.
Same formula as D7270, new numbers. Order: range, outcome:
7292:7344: 6.87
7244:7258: 6.44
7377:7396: 7.21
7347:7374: 7.13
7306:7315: 6.51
